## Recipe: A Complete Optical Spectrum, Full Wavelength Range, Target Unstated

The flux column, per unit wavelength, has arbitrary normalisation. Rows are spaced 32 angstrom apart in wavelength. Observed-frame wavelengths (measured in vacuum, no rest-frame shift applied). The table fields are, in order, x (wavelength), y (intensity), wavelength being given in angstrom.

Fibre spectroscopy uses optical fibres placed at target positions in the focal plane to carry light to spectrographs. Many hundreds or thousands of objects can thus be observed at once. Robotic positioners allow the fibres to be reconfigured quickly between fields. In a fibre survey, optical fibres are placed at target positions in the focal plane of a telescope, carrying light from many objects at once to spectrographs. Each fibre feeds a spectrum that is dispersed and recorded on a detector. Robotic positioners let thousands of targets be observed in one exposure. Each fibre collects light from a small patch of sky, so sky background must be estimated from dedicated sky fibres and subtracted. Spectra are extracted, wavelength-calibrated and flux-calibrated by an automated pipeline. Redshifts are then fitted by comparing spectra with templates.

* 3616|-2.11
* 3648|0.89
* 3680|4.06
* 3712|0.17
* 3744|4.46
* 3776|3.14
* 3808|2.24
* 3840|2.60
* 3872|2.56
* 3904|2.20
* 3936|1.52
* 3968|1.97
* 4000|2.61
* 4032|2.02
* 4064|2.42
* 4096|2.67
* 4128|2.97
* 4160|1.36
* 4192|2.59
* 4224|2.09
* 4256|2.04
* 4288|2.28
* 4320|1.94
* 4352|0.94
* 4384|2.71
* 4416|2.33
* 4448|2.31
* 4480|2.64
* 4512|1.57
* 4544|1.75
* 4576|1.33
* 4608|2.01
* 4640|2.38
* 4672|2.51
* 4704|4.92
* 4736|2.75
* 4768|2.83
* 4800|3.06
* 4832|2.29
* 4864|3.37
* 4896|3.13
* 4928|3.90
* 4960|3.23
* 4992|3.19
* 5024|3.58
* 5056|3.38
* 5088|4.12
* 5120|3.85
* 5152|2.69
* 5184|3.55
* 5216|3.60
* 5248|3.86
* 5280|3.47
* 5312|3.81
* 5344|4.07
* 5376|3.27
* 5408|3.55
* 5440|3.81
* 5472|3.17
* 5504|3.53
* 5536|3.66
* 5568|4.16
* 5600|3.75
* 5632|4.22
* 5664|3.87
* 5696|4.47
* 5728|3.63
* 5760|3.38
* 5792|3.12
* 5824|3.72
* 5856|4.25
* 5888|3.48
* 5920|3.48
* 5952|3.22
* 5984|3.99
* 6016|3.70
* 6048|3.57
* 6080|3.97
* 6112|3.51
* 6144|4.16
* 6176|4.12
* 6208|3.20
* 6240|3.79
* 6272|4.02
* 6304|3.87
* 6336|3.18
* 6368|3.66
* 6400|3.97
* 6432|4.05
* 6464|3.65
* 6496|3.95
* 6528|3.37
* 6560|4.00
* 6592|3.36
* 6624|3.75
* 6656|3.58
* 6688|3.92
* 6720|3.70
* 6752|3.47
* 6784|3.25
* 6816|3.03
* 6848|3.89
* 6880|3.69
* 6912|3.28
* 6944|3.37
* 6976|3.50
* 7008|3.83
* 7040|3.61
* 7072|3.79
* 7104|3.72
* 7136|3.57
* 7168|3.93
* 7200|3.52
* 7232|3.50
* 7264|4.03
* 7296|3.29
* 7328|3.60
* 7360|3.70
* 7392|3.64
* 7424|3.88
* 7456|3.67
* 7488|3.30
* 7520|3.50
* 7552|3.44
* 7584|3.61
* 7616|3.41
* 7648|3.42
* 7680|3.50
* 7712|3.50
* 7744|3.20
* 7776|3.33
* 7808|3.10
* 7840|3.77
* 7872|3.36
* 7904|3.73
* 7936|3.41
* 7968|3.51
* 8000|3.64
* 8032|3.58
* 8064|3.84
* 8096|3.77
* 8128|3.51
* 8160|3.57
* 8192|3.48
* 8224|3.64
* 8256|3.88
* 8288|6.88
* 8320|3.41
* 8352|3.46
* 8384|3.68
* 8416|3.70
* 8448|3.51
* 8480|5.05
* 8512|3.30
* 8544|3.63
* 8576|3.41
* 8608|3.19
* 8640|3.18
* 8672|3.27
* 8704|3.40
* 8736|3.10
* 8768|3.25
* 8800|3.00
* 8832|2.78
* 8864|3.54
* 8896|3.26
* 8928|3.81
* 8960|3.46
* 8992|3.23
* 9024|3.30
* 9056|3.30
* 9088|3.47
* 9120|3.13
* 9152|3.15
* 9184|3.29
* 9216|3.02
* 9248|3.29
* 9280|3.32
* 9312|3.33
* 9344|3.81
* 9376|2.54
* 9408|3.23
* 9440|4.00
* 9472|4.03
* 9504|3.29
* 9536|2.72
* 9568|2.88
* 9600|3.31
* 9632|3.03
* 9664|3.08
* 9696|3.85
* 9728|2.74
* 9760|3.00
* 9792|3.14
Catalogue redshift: 0.26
